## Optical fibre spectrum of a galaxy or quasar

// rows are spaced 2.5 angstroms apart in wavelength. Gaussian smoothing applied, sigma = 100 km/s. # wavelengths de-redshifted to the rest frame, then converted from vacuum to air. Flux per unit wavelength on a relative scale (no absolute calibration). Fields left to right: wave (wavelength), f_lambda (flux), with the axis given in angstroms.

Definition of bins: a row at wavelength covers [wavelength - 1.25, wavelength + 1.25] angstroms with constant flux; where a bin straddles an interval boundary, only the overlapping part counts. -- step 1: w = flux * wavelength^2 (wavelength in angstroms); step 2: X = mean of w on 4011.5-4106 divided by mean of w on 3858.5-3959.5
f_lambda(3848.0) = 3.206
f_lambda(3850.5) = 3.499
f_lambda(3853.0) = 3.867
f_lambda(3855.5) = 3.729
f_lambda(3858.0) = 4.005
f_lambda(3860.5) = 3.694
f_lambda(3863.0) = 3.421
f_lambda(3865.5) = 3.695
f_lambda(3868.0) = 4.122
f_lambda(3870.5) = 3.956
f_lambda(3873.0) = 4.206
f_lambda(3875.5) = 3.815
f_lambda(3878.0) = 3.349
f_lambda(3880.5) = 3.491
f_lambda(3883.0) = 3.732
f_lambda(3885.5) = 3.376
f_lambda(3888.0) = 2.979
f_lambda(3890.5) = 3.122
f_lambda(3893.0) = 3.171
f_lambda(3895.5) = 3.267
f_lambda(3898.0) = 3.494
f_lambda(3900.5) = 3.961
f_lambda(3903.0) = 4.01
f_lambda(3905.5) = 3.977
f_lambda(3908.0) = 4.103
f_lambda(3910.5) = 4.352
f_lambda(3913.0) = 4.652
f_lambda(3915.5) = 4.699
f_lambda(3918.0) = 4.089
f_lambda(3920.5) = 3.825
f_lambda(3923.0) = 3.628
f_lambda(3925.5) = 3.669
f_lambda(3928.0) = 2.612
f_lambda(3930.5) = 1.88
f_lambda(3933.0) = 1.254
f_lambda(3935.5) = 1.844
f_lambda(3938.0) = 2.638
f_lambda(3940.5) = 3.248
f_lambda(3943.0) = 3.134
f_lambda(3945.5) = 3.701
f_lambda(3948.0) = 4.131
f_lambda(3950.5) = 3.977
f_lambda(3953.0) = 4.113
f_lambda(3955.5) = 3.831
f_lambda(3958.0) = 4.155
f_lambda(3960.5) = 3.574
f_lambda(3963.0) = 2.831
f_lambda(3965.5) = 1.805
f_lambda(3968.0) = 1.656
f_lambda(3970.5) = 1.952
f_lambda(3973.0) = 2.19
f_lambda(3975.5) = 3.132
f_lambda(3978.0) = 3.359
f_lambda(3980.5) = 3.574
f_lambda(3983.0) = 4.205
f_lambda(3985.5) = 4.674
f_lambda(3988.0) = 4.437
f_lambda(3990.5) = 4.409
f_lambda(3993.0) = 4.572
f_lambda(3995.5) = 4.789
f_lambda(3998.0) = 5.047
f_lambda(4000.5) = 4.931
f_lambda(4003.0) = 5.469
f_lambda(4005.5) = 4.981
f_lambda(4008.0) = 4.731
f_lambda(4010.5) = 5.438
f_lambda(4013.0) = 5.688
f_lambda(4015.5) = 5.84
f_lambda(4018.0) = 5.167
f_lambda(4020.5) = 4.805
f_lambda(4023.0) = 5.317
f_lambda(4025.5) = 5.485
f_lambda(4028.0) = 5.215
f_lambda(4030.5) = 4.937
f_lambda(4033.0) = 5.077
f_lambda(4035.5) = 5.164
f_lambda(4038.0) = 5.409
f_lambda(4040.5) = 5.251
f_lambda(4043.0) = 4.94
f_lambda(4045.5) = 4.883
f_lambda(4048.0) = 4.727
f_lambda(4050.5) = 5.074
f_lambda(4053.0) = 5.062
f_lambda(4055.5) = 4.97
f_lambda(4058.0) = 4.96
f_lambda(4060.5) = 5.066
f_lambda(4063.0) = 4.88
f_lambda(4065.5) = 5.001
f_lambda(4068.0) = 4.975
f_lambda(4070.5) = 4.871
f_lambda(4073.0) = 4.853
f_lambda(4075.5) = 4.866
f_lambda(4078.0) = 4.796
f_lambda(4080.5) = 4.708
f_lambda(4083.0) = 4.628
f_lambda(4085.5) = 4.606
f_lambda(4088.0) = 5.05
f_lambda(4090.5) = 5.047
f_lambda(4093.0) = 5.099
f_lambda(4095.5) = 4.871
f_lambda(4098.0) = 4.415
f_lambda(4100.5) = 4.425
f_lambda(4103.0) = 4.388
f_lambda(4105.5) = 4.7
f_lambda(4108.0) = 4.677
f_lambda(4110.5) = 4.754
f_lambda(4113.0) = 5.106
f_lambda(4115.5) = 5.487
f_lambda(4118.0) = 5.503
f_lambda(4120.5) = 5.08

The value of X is 1.51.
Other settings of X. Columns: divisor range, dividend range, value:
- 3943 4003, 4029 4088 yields 1.38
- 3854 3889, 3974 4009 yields 1.28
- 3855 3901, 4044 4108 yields 1.48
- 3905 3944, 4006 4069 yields 1.62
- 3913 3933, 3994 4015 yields 1.57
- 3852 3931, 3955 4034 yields 1.22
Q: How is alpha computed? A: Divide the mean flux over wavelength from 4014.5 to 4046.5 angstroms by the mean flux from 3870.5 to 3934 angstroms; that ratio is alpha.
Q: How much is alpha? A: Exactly 1.46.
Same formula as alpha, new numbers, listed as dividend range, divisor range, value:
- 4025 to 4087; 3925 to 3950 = 1.76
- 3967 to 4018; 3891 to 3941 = 1.26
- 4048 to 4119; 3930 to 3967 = 1.58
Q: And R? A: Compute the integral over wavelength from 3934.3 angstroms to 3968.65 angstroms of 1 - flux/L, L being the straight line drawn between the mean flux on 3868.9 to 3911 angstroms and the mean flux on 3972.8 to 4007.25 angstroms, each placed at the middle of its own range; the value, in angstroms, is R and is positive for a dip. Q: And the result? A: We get 7.2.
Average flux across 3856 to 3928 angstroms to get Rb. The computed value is 3.76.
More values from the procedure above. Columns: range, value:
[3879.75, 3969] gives 3.39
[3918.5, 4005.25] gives 3.5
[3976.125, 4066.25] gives 4.92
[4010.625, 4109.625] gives 4.98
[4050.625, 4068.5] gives 4.99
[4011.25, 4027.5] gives 5.38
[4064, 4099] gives 4.85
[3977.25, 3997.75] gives 4.31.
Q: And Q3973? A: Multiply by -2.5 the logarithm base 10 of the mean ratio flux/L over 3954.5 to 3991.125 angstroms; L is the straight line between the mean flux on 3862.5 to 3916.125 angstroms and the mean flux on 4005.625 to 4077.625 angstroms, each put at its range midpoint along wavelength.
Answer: 0.338 mag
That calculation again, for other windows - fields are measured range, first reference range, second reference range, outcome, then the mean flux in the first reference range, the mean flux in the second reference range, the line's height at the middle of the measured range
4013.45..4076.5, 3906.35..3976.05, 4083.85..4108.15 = -0.20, 3.24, 4.73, 4.24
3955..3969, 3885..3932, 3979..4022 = 0.41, 3.62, 4.86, 4.34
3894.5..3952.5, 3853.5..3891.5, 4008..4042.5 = 0.19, 3.65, 5.26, 4.19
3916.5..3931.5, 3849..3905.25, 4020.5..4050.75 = 0.22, 3.64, 5.11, 4.07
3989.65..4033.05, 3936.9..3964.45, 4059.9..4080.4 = -0.20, 3.57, 4.9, 4.24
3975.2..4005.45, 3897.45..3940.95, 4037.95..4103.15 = -0.08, 3.44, 4.88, 4.12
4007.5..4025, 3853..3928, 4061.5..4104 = -0.20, 3.76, 4.8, 4.44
